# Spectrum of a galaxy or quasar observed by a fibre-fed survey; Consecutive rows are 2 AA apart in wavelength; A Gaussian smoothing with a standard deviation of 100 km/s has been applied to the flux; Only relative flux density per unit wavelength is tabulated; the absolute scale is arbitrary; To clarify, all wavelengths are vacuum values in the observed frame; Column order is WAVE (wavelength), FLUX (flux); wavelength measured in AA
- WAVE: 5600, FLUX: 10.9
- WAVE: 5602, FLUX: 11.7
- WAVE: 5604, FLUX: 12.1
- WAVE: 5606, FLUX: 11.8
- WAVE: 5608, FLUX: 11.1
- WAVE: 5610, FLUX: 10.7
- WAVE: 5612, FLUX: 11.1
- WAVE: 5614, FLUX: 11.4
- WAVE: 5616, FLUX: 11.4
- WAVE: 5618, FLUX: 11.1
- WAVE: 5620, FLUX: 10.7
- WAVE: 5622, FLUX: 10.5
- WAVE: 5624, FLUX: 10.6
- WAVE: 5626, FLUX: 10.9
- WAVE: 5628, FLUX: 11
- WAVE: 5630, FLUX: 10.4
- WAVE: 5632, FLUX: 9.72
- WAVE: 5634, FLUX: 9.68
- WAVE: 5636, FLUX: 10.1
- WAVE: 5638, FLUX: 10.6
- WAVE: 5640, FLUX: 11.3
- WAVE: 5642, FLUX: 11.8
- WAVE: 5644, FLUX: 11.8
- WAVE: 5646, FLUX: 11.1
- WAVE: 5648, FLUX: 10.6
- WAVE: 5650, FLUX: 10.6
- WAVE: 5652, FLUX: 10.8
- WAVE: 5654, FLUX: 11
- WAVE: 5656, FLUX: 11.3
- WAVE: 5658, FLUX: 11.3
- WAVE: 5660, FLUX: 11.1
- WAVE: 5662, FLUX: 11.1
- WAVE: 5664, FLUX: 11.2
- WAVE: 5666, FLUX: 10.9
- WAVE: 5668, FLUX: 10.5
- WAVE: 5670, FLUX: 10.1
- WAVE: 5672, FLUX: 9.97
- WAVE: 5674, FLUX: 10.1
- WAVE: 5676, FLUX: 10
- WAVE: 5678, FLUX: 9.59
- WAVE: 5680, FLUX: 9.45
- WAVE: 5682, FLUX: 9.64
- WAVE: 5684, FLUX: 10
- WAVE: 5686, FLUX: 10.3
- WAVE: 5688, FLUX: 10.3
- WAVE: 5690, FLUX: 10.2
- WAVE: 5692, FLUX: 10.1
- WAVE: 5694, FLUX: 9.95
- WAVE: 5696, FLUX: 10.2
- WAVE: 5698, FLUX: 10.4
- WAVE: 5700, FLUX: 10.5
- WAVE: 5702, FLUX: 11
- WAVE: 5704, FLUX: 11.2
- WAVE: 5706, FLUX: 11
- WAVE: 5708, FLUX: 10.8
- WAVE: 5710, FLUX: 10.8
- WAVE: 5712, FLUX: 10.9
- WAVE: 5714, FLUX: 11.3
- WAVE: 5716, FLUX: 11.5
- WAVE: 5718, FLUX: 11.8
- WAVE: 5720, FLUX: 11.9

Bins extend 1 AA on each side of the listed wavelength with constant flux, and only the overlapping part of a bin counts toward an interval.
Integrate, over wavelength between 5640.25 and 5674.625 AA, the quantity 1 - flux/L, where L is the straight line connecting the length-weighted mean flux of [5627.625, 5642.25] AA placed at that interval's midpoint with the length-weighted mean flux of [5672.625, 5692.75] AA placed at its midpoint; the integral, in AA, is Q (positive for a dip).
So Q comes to -2.2 AA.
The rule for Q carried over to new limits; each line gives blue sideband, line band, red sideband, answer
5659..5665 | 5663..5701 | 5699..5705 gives 2.89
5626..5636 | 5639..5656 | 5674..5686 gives -1.72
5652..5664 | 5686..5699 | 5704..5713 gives 0.93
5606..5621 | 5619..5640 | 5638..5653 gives 1.23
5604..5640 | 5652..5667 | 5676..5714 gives -0.75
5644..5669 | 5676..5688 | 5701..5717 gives 1.27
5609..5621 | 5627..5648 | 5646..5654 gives 0.24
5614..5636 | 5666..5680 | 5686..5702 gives 0.44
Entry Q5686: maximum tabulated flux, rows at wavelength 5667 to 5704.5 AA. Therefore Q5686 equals 11.2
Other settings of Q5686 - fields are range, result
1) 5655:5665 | 11.3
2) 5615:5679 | 11.8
